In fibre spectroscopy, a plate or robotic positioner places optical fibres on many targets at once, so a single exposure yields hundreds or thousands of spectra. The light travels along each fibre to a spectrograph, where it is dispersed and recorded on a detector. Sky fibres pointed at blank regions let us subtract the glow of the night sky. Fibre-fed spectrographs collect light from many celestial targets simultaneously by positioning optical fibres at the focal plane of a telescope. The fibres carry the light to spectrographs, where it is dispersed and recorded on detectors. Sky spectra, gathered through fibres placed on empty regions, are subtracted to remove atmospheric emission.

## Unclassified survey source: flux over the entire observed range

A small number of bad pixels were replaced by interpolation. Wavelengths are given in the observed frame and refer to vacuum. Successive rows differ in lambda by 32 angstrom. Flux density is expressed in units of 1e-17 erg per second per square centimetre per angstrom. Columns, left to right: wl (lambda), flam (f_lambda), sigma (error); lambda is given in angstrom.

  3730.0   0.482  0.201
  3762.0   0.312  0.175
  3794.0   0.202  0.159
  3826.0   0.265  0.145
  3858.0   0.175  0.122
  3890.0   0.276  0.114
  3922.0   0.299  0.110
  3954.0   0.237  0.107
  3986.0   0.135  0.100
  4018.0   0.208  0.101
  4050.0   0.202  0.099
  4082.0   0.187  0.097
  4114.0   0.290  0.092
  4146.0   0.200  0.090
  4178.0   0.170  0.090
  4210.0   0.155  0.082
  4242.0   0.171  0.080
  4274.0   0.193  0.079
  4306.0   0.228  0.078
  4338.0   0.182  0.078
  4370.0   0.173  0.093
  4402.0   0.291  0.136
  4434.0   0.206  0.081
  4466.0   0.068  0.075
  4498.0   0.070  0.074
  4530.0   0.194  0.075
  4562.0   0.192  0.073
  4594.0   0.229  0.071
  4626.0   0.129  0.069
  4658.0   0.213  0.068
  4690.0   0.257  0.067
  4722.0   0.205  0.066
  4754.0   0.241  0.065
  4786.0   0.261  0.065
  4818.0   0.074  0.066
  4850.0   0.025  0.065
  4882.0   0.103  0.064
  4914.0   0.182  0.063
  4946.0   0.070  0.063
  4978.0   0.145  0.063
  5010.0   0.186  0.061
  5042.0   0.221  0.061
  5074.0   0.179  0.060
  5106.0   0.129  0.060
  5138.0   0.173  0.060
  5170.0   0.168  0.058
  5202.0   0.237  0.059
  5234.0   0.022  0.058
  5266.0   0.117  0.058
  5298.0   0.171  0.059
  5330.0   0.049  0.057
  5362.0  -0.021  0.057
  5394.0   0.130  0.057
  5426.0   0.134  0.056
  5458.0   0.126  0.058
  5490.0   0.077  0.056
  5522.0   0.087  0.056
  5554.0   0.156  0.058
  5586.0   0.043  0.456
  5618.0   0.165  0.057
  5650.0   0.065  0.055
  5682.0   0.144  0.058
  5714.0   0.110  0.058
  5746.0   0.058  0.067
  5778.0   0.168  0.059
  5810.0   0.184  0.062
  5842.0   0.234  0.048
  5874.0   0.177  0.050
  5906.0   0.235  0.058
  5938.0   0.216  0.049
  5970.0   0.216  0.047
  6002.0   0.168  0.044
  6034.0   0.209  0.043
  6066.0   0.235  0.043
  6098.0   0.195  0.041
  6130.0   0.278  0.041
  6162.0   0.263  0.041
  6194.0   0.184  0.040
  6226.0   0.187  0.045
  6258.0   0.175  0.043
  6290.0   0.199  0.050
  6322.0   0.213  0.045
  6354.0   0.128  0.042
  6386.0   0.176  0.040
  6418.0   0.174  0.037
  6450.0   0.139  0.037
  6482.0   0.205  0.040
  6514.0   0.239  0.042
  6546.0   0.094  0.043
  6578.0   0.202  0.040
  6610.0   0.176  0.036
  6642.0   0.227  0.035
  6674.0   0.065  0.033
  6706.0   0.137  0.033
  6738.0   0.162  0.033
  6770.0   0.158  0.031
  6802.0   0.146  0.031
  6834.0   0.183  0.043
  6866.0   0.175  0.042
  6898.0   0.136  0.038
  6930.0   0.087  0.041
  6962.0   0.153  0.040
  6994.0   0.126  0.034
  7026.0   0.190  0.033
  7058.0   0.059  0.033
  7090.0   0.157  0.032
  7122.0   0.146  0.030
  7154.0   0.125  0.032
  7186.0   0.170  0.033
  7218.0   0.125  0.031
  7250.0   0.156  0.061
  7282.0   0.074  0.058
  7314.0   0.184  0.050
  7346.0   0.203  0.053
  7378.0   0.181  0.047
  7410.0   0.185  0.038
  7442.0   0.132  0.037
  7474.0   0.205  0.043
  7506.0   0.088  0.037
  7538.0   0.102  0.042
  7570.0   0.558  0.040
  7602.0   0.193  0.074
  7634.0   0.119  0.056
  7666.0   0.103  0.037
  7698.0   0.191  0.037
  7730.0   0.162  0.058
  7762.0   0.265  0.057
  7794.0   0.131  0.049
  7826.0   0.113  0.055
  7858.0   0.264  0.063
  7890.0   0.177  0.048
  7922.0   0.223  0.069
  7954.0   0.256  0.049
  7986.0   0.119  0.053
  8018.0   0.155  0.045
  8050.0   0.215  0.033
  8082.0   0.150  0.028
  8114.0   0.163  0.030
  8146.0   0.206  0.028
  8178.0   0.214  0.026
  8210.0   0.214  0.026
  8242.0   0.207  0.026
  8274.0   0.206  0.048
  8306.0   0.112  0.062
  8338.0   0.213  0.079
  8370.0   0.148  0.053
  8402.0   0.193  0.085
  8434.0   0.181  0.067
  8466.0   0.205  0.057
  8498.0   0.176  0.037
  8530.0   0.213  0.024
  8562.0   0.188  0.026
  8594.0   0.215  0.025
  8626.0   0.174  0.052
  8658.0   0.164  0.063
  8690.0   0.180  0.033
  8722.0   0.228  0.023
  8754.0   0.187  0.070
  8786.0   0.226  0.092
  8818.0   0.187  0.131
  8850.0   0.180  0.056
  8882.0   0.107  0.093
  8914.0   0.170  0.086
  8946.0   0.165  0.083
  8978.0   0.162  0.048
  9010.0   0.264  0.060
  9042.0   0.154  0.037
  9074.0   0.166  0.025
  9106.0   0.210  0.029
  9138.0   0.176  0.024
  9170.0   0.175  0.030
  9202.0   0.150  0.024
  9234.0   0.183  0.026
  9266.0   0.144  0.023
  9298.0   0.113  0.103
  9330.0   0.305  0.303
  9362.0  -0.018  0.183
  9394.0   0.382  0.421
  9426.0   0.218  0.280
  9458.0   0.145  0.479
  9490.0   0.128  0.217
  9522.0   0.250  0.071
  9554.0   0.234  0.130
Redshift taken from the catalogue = 1.032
